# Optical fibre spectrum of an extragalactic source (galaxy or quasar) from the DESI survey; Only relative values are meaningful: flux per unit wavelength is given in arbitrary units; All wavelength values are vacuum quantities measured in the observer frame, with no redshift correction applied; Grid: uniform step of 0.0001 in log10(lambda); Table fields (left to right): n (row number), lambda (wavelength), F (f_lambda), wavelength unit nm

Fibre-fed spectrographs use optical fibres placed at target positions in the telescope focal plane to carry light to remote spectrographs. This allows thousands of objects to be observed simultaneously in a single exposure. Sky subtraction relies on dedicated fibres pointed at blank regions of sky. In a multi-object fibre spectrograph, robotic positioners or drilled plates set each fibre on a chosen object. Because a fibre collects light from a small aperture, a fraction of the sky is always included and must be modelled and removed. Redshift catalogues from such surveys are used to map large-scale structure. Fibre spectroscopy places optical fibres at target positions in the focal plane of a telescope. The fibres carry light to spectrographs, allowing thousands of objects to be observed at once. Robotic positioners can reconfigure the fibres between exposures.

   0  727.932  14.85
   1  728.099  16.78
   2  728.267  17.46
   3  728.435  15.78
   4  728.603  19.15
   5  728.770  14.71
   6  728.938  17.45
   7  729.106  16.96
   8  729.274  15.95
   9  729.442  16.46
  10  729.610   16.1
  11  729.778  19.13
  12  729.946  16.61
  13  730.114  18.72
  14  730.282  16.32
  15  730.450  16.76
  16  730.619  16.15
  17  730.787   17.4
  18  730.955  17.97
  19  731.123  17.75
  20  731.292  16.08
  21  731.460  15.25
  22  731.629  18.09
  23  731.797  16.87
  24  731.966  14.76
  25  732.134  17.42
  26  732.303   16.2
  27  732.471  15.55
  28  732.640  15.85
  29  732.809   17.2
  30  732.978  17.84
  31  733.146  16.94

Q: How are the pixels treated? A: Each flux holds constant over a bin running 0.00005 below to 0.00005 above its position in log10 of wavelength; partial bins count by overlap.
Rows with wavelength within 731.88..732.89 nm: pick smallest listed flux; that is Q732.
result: 14.76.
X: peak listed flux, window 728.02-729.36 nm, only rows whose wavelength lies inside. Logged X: 19.15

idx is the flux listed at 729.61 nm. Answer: 16.1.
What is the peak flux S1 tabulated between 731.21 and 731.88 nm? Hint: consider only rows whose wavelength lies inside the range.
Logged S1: 18.09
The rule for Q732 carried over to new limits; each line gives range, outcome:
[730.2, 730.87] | 16.15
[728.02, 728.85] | 14.71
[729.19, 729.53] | 15.95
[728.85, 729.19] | 16.96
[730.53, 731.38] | 16.08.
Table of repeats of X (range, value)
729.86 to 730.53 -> 18.72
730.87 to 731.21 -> 17.97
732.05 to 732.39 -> 17.42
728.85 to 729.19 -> 17.45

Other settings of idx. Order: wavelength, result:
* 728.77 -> 14.71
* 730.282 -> 16.32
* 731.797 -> 16.87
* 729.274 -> 15.95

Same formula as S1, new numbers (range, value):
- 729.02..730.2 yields 19.13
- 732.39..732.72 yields 15.85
